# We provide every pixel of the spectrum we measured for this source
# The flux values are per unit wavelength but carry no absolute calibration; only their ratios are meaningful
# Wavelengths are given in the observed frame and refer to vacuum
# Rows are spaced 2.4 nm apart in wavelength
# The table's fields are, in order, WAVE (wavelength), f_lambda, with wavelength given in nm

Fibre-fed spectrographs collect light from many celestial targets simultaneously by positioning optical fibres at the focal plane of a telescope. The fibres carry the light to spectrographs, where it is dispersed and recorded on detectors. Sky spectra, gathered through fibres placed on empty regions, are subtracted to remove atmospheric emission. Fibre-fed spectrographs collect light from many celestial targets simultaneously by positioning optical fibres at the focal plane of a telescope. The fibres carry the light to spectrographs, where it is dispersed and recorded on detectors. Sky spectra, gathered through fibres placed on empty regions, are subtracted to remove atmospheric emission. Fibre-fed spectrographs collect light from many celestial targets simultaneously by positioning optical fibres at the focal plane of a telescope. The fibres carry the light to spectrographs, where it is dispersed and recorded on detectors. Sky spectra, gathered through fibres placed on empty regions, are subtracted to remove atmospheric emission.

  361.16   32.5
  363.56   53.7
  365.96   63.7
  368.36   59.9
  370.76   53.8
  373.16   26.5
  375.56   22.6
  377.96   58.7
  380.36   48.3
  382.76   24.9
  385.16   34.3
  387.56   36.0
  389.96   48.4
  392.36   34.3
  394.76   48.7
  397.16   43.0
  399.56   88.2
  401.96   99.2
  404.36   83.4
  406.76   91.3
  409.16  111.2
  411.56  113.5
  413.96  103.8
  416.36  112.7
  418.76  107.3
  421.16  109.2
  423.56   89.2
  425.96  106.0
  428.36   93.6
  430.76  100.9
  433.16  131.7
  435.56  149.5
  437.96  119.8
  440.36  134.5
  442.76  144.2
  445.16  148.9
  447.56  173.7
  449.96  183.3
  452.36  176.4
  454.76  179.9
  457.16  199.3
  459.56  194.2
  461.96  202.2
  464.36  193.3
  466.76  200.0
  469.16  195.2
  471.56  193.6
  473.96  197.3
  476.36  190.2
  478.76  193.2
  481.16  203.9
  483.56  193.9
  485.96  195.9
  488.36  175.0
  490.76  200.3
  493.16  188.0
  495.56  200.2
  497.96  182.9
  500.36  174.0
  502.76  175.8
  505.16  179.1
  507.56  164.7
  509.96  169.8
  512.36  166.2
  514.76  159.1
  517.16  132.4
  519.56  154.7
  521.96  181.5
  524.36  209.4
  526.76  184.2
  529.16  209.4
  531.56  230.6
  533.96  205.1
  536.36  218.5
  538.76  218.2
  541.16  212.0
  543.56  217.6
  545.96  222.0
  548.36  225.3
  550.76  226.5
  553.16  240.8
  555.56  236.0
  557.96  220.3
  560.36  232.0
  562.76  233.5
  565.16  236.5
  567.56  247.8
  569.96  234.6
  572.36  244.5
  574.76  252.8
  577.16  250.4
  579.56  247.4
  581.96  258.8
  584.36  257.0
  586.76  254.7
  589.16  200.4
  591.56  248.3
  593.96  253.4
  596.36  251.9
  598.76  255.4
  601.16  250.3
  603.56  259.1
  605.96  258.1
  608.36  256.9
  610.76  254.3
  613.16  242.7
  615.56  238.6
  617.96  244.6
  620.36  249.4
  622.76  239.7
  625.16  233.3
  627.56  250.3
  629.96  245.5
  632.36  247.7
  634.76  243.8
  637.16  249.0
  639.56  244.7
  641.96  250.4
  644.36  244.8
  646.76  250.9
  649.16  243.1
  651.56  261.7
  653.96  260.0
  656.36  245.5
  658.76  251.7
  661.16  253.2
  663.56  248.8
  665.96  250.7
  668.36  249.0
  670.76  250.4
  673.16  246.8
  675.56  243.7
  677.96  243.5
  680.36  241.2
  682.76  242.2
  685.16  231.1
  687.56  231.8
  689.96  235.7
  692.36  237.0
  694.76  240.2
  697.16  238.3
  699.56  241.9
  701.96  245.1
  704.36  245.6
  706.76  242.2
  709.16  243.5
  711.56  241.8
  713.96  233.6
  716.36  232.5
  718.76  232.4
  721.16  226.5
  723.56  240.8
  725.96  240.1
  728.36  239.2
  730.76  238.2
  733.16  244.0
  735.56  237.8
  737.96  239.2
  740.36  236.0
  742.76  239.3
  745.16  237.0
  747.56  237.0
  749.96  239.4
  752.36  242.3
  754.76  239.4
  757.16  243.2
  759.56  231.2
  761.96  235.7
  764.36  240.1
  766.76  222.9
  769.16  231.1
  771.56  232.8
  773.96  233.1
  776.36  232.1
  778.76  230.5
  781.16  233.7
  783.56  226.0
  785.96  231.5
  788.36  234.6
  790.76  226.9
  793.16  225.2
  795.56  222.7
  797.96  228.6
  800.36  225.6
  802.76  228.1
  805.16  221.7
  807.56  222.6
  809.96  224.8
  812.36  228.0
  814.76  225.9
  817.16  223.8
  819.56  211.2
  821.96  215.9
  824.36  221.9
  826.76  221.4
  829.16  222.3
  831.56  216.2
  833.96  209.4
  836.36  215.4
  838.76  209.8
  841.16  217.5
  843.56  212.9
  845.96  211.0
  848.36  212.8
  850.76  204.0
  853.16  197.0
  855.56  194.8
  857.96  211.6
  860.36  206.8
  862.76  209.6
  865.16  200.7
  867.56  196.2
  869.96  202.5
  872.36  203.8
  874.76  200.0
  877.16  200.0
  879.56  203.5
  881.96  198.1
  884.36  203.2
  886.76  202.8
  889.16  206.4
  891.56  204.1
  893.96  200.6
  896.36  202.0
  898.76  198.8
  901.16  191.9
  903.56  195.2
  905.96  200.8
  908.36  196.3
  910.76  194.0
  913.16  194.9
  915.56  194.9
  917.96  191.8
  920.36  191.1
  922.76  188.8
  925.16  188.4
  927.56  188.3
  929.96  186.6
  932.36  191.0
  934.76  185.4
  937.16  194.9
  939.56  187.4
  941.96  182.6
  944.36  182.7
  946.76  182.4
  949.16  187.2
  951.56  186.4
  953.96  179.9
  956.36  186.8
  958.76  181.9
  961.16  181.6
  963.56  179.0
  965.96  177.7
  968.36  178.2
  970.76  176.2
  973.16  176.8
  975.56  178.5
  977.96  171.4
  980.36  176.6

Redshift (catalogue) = 0.000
